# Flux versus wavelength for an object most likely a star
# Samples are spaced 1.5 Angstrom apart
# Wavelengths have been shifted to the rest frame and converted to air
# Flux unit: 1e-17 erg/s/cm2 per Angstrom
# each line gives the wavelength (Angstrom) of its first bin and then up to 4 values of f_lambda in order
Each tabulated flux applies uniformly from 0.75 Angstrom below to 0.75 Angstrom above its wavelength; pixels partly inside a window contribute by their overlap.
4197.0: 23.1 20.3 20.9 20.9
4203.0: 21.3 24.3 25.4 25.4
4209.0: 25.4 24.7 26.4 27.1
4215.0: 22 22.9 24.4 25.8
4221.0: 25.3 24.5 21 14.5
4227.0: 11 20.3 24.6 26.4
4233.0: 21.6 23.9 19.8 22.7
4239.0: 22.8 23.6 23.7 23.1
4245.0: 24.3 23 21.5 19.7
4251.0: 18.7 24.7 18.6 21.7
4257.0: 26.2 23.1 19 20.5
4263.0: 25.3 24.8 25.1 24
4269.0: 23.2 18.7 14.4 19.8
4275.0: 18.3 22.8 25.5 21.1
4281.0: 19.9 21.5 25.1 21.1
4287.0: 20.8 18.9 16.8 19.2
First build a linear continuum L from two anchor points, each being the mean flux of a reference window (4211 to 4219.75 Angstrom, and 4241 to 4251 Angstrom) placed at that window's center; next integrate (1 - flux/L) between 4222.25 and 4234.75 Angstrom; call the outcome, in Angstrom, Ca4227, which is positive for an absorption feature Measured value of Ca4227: 1.6 Angstrom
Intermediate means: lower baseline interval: 24.7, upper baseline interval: 22.3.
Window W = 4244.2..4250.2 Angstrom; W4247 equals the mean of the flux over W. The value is 22.2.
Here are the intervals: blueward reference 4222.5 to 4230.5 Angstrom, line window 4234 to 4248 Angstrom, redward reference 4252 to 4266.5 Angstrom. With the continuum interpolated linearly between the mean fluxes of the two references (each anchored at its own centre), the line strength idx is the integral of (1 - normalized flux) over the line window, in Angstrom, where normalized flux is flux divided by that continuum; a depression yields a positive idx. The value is -1.6 Angstrom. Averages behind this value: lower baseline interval 18.7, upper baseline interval 22.8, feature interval 22.9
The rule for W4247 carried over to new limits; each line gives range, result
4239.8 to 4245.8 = 23.7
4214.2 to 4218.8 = 23.2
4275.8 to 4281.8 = 22.3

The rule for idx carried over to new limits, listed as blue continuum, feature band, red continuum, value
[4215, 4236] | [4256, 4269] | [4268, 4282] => -1.6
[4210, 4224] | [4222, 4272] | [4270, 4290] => 1.6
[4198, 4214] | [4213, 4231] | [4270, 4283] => 0.9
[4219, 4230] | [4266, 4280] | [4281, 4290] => -0.1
